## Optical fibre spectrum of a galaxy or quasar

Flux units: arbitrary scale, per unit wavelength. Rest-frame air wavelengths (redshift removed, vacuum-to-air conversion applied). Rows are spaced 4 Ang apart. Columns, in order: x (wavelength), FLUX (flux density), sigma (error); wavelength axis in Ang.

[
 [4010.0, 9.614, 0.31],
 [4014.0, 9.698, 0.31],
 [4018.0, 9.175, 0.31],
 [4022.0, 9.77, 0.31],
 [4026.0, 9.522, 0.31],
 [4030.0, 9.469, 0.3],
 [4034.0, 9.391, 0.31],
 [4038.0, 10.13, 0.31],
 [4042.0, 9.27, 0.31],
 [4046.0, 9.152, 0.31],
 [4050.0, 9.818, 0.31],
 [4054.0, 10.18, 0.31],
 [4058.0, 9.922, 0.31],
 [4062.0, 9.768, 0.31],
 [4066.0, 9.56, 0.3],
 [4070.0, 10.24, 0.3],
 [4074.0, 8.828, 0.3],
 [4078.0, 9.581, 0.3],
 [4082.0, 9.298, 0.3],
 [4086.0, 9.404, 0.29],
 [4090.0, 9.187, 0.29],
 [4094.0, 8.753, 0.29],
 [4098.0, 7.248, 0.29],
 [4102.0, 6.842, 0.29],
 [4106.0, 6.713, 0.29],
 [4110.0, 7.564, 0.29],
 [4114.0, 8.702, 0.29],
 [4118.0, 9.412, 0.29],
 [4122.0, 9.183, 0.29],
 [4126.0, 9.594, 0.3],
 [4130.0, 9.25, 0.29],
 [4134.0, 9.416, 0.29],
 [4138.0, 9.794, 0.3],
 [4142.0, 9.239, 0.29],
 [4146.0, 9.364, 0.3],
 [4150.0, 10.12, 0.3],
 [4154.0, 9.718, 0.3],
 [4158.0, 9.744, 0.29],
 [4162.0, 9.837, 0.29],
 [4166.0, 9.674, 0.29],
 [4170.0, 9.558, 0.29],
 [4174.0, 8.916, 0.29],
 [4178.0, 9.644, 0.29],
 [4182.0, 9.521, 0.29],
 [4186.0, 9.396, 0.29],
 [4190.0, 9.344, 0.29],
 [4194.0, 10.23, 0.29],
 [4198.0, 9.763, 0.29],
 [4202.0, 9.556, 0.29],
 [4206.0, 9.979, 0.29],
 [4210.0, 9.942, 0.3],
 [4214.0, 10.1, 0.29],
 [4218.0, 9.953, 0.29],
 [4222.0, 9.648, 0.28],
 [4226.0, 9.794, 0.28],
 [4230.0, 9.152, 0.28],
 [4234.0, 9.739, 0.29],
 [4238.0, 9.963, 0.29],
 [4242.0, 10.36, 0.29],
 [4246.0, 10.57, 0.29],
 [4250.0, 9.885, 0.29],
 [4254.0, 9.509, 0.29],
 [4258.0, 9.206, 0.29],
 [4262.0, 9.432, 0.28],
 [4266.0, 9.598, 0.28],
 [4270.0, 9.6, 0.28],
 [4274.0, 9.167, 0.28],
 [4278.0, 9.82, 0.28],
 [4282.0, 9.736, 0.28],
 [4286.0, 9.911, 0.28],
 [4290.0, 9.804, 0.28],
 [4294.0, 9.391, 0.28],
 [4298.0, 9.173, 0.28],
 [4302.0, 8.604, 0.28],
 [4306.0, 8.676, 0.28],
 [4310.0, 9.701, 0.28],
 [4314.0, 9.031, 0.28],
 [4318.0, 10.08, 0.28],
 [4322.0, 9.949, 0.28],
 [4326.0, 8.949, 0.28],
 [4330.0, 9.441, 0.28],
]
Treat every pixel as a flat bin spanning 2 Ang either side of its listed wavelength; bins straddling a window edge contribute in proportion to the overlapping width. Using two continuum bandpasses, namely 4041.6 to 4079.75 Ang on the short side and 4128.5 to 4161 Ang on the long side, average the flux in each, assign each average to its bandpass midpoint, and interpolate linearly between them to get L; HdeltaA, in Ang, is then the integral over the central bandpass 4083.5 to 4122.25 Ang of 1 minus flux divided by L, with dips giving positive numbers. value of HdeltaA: 5.42 Ang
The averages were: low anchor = 9.65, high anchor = 9.59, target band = 8.27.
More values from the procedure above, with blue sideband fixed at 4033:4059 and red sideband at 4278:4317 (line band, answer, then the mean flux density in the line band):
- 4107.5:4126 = 1.6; 8.76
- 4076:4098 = 1.3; 9.06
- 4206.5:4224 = -0.8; 9.92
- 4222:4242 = -0.6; 9.73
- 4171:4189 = 0.3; 9.38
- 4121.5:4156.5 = 0.2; 9.54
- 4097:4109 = 3.3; 6.96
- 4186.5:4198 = -0.3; 9.73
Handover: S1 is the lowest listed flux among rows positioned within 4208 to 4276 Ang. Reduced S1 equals 9.152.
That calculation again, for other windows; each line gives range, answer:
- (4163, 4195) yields 8.916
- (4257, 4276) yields 9.167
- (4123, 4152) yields 9.239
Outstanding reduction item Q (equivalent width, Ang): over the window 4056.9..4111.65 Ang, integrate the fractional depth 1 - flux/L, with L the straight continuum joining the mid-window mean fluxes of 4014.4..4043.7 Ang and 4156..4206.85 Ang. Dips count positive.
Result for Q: 4.6 Ang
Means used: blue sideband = 9.54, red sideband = 9.62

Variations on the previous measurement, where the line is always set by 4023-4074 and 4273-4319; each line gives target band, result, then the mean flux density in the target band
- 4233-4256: -1.3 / 10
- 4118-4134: 0.4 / 9.36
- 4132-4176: -0.1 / 9.58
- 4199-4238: -1.1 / 9.77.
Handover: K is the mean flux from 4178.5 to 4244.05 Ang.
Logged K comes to 9.78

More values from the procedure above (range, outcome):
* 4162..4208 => 9.61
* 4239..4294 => 9.73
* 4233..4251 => 10.1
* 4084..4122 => 8.25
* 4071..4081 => 9.32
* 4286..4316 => 9.24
